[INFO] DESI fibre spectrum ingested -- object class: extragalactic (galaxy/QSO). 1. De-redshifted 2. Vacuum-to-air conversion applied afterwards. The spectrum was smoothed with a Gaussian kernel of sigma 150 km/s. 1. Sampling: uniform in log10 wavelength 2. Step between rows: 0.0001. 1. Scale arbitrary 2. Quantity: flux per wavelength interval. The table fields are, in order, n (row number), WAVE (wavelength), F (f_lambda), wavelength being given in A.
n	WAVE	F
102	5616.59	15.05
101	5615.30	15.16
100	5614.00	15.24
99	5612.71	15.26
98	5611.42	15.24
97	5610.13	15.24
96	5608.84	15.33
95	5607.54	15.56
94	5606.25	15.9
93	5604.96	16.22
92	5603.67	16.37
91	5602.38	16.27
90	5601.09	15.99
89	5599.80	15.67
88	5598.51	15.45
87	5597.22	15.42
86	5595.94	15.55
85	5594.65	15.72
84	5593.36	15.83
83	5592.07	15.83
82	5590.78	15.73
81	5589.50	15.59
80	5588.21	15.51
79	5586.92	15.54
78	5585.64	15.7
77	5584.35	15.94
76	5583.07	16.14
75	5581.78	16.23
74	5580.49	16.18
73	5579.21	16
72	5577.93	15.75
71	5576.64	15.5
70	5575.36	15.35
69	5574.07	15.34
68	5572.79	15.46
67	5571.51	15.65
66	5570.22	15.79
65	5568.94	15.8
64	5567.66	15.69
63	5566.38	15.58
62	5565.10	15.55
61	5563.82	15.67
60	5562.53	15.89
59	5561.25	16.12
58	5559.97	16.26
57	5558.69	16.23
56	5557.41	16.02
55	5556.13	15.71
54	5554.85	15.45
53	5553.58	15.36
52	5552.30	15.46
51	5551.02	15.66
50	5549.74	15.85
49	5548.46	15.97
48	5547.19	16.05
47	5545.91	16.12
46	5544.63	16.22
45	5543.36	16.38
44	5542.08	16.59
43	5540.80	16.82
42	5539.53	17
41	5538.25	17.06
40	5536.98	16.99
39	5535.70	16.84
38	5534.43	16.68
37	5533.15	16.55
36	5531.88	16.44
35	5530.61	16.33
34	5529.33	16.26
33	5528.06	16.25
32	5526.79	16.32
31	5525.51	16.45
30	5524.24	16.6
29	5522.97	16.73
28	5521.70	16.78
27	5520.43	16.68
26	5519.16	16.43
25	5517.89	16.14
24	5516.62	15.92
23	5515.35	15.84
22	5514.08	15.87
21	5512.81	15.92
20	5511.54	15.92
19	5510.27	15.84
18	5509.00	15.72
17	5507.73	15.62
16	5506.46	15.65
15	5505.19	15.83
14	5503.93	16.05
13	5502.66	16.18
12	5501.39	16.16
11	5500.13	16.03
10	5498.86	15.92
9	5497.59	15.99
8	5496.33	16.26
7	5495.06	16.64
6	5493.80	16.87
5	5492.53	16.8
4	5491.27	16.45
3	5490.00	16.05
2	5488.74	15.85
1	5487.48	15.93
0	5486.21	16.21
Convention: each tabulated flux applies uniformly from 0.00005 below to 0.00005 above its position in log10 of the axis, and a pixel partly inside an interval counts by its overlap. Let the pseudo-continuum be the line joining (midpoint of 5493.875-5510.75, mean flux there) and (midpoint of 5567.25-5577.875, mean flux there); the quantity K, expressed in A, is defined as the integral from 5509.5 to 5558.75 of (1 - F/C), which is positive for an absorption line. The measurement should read -1.34 A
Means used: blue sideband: 16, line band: 16.2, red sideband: 15.6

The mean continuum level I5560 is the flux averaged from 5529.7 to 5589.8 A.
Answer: 16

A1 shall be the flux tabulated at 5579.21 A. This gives 16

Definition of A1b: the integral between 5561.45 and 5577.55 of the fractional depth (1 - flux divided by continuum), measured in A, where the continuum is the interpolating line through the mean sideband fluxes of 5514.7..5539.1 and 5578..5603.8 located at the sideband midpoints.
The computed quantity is 0.4 A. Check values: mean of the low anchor 16.5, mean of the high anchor 15.8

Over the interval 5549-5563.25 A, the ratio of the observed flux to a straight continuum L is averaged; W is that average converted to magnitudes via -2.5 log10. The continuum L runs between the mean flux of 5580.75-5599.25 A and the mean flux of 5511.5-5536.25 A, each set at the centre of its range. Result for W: 0.02 mag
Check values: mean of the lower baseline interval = 16.4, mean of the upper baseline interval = 15.7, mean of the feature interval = 15.8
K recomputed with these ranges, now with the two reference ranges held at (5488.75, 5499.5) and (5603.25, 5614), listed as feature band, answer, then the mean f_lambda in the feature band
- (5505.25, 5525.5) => 0.1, 16.1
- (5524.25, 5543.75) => -0.6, 16.6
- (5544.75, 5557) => 0.2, 15.8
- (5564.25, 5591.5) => 0.1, 15.7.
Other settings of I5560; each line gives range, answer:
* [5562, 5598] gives 15.7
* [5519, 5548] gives 16.5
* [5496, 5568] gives 16.1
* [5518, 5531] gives 16.5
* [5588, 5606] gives 15.8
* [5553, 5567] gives 15.8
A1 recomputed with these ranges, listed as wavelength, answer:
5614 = 15.24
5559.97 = 16.26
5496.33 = 16.26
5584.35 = 15.94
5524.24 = 16.6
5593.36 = 15.83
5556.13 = 15.71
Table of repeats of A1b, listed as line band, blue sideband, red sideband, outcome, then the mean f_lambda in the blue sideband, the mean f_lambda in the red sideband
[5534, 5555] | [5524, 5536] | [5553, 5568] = -0.17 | 16.5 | 15.8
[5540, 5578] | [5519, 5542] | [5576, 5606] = 0.95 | 16.6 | 15.8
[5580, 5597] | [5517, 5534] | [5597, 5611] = 0.11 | 16.5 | 15.8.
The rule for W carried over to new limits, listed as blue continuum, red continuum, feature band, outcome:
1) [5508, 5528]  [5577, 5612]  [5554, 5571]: 0.01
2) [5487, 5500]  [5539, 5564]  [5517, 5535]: -0.02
